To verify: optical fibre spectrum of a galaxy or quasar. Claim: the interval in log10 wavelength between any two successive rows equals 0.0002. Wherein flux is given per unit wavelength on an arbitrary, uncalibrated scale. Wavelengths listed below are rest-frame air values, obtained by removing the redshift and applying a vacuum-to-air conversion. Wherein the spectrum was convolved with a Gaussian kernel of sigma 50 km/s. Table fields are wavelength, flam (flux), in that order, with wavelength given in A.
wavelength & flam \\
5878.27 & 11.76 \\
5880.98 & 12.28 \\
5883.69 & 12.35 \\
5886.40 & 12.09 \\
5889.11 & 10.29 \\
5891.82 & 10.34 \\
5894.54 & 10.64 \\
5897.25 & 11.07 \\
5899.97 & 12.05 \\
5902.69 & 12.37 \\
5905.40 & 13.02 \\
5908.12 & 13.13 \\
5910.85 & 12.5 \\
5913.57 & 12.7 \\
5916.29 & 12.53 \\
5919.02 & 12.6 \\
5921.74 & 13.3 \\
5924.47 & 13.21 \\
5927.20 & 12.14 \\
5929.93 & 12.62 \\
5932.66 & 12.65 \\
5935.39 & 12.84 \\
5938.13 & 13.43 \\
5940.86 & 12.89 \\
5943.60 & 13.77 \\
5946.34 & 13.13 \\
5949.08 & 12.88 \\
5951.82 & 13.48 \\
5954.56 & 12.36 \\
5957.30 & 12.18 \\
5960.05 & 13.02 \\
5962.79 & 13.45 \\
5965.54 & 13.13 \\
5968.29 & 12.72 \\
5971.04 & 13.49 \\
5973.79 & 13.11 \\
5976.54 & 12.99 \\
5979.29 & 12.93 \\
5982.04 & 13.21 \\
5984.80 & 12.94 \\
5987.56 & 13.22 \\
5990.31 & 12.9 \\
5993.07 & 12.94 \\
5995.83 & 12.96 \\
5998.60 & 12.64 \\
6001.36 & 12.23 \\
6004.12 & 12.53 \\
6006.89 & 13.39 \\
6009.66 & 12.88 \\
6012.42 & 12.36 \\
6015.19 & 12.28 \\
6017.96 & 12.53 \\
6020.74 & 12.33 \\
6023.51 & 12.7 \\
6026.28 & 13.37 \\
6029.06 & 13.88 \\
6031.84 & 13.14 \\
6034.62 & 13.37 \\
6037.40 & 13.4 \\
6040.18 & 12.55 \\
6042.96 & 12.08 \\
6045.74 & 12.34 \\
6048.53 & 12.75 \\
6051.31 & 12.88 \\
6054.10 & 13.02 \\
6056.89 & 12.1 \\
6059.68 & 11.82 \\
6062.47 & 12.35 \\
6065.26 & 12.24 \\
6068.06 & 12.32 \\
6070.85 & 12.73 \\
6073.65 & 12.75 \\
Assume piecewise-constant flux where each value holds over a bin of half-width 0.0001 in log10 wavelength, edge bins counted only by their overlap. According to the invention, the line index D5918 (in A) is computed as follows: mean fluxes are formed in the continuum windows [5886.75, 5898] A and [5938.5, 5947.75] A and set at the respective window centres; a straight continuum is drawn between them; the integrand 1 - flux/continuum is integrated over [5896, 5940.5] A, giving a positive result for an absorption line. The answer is -2.4 A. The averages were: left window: 10.7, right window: 13.3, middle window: 12.6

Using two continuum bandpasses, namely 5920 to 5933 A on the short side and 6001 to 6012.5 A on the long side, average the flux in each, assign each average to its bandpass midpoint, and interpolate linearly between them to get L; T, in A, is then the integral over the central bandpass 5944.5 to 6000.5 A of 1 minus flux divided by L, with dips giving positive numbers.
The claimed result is -0.92 A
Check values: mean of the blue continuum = 12.8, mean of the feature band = 13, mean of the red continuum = 12.8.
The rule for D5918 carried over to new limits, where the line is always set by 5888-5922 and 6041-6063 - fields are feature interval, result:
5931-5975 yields -3.2 A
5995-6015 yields -0.6 A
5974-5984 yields -0.7 A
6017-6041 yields -1.3 A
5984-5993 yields -0.6 A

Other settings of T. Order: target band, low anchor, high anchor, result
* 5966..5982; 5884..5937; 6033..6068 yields -0.9 A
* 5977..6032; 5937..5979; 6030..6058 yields 0.2 A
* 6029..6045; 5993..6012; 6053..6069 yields -0.6 A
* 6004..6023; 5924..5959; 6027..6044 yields 0.6 A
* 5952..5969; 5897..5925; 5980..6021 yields -0.2 A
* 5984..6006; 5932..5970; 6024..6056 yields 0.3 A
